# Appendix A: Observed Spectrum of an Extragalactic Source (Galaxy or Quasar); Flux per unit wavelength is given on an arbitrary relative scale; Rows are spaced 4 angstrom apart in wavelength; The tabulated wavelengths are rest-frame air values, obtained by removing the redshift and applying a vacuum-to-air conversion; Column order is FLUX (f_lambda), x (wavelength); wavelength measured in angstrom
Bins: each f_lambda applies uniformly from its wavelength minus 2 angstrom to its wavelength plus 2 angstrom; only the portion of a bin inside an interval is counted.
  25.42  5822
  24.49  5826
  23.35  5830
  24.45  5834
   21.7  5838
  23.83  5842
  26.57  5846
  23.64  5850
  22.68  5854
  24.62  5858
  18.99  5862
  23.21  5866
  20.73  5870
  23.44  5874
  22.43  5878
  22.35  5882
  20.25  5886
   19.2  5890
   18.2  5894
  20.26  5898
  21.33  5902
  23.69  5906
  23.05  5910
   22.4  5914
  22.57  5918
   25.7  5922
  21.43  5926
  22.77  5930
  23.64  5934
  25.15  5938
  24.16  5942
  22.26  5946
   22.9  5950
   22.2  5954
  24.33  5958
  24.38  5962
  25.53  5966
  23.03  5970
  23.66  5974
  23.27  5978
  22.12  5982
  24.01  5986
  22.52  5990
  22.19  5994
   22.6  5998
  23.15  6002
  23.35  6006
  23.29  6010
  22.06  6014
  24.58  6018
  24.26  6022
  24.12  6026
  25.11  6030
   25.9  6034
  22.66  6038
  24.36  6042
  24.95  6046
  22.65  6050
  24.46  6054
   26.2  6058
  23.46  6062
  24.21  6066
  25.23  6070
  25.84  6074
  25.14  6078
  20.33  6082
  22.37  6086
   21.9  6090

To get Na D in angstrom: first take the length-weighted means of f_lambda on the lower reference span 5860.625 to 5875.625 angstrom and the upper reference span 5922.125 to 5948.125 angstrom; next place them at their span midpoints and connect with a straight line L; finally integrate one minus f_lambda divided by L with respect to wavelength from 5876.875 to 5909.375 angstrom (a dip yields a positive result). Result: 1.9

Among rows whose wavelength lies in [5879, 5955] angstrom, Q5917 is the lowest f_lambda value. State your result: 18.2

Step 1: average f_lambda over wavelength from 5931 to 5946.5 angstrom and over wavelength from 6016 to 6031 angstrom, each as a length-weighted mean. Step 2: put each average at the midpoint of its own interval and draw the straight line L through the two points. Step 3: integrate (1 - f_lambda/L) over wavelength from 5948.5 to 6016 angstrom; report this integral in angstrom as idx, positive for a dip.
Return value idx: 2.7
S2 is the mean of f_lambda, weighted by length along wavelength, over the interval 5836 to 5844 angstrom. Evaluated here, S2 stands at 22.8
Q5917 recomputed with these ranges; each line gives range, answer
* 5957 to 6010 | 22.12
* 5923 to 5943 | 21.43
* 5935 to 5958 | 22.2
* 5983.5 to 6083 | 20.33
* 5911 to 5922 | 22.4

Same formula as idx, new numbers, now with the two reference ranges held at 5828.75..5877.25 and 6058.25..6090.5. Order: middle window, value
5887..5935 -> 2.7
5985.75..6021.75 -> 0.7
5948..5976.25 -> -0.3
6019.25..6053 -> -0.9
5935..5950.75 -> -0.2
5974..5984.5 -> 0.2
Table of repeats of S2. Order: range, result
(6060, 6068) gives 23.8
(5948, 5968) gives 23.9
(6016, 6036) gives 24.8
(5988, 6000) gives 22.4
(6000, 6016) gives 23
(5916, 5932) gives 23.1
